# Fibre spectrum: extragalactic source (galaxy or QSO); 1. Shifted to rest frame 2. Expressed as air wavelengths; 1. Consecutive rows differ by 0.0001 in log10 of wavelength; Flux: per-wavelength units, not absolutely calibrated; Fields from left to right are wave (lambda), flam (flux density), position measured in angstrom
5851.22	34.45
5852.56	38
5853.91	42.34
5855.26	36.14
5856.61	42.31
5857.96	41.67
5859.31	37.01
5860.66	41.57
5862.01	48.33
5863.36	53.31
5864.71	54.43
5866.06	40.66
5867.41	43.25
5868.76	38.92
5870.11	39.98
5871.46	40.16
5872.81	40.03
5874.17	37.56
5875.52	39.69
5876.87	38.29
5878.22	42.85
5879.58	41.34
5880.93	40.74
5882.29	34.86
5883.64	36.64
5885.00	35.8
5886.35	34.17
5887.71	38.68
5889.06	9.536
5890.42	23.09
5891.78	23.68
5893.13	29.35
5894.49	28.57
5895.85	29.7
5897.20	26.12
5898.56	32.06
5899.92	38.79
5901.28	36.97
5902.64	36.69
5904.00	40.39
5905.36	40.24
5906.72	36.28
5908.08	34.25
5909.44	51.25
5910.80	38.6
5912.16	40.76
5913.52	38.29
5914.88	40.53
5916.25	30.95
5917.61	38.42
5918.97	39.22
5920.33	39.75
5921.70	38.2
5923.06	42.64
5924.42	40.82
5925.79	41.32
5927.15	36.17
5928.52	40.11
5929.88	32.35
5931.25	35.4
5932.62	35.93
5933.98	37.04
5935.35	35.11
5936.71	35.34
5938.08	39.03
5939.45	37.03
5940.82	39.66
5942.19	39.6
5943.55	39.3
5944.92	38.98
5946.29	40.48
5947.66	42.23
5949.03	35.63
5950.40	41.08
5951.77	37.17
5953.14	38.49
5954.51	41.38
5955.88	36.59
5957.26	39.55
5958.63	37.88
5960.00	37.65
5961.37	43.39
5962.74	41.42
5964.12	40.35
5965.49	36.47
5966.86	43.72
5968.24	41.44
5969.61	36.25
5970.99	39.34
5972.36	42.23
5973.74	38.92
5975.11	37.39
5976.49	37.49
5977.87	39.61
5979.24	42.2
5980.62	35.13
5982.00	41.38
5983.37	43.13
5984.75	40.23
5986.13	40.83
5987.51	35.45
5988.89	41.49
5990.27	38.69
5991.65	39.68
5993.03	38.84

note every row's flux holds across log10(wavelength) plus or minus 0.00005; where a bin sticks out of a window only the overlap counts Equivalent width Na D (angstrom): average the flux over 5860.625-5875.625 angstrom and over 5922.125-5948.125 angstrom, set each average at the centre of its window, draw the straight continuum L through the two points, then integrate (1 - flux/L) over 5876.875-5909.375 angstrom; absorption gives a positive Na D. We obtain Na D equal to 5.9 angstrom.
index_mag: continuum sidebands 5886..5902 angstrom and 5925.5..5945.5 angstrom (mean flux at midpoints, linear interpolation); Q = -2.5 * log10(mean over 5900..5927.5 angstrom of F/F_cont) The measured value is -0.184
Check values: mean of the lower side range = 29.1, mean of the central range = 39.1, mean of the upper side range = 37.4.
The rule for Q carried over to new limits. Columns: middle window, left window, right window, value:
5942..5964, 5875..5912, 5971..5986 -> -0.032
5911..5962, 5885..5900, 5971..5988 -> -0.135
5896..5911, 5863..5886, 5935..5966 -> 0.084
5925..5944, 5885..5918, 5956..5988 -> -0.021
